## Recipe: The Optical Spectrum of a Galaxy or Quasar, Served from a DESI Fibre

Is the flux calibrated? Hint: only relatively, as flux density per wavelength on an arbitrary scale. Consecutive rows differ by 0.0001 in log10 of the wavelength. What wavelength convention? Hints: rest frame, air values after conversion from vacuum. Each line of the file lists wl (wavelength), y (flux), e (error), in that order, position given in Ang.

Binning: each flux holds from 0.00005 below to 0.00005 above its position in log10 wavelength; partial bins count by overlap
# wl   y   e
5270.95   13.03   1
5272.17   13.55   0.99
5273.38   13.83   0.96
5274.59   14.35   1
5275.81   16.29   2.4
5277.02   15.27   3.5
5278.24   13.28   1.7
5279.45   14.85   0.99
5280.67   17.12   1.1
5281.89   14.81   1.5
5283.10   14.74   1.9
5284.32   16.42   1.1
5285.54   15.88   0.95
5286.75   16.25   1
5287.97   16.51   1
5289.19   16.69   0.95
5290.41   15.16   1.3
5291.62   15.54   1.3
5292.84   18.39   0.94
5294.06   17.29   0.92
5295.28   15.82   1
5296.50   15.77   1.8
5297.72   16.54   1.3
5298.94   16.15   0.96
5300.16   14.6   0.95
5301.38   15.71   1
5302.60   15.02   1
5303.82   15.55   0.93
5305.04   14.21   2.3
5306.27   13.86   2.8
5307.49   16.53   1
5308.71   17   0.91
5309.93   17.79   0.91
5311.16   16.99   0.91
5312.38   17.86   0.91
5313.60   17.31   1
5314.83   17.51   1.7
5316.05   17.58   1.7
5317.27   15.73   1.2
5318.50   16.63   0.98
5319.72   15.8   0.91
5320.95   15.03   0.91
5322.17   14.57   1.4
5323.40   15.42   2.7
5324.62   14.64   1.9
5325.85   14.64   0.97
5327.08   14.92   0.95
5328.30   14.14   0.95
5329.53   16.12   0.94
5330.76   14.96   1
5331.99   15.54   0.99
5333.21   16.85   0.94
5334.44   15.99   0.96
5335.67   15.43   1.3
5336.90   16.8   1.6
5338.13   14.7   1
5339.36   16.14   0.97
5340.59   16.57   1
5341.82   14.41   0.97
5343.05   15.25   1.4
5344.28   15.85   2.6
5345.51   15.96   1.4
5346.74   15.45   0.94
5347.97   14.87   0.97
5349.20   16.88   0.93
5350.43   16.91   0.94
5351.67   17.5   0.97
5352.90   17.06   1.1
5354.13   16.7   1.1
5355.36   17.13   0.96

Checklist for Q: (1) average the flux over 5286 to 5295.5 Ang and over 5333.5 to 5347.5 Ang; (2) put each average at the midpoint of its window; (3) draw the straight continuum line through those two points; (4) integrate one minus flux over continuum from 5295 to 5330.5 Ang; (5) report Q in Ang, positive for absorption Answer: 0.7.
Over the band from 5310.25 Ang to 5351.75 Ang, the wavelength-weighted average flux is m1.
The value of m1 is 15.9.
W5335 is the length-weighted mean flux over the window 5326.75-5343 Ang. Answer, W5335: 15.6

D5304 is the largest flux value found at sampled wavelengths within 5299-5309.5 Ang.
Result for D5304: 17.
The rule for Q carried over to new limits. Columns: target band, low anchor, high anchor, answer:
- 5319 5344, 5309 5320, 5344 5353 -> 1.9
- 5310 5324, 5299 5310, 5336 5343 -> -0.8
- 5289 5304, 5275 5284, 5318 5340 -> -0.7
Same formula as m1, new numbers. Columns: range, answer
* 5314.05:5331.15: 15.6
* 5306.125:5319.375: 16.9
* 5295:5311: 15.8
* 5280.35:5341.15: 15.9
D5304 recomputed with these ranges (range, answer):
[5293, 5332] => 17.86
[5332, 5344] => 16.85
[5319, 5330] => 16.12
